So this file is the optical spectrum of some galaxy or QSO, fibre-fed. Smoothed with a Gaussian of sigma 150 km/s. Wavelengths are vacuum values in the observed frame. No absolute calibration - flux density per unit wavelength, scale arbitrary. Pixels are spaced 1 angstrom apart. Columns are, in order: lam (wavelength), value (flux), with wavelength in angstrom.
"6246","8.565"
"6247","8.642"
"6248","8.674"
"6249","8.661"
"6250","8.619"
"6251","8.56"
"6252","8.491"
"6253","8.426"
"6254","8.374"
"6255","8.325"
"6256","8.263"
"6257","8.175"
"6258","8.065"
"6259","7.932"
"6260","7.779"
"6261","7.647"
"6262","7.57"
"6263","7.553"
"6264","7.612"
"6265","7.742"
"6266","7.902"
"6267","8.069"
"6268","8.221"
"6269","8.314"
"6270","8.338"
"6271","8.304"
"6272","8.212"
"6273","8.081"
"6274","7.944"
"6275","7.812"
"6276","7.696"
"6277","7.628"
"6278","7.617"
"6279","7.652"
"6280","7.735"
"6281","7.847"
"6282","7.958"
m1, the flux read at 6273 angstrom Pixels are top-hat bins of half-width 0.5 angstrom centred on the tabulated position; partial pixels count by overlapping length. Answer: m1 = 8.081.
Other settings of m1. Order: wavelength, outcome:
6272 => 8.212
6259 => 7.932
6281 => 7.847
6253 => 8.426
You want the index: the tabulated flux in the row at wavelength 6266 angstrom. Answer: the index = 7.902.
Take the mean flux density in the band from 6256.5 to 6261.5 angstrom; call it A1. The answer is 7.92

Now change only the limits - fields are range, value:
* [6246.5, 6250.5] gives 8.65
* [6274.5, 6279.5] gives 7.68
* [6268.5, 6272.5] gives 8.29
